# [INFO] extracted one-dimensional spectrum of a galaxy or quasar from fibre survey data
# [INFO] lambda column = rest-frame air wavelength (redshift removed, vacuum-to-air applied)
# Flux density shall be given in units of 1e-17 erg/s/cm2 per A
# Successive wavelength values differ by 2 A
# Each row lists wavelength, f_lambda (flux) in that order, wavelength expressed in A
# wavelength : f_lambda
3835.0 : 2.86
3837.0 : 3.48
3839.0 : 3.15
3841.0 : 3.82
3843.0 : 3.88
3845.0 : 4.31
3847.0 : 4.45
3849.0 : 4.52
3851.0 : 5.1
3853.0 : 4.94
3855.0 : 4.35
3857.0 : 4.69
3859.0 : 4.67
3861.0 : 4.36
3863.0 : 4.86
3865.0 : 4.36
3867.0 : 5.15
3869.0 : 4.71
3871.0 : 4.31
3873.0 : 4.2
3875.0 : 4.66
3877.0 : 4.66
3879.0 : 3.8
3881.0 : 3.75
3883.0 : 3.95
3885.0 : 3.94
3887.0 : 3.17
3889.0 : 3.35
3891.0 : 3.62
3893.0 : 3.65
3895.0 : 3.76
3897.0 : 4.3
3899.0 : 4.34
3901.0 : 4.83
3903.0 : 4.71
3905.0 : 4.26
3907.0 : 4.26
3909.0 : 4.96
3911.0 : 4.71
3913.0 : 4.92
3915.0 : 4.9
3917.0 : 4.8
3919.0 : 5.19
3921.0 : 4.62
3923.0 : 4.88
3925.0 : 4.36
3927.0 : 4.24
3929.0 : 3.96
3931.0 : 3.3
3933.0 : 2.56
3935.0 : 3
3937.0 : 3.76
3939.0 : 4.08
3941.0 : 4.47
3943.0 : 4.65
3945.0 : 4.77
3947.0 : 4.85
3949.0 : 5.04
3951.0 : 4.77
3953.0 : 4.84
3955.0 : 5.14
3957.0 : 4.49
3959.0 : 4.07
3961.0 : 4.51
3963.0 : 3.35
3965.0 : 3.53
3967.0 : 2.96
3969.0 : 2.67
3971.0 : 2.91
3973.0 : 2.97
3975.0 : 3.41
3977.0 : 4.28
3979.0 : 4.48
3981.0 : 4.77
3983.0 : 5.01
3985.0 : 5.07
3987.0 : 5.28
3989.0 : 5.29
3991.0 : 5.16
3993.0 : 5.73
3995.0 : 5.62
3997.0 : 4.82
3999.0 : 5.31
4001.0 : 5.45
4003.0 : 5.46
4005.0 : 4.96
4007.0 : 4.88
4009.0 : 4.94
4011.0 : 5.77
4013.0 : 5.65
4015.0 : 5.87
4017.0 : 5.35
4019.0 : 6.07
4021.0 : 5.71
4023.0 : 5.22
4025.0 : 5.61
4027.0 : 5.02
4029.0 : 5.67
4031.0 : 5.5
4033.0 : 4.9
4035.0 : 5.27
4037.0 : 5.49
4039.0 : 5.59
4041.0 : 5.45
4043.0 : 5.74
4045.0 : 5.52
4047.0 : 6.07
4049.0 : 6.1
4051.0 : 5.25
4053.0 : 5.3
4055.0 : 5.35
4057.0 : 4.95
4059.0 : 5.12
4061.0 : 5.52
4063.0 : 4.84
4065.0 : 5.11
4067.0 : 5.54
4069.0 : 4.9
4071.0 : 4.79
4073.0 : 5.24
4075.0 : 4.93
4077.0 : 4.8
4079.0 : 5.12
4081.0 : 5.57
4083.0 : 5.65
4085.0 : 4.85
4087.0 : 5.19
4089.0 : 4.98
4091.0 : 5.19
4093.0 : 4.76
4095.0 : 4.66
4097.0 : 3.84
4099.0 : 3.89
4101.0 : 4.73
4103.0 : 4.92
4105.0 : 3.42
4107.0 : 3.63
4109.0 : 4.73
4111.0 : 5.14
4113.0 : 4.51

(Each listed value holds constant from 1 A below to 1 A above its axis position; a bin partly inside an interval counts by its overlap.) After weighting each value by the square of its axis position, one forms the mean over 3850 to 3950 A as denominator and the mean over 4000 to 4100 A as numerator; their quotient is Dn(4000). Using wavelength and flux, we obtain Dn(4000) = 1.3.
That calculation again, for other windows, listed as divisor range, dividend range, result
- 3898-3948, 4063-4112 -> 1.19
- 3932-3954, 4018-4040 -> 1.34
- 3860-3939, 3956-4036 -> 1.20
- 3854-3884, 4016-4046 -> 1.34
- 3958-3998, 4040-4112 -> 1.23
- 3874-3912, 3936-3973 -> 1.03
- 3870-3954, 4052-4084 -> 1.31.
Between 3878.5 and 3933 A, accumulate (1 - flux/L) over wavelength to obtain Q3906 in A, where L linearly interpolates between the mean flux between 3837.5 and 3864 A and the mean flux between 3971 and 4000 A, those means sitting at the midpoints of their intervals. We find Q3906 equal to 3.7 A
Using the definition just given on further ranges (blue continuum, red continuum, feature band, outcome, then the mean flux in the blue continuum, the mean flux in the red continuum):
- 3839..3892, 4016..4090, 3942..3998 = 4.83 A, 4.27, 5.33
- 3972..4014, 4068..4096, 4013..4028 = -1.70 A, 4.97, 5.04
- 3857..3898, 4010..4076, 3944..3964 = 0.66 A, 4.17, 5.41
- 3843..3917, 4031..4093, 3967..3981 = 3.84 A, 4.37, 5.27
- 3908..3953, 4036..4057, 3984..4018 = -1.49 A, 4.41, 5.56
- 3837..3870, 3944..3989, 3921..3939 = 2.05 A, 4.43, 4.26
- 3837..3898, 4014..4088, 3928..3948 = 3.06 A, 4.2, 5.36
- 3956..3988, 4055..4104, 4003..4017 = -3.29 A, 3.98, 4.97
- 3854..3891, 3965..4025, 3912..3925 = -1.05 A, 4.26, 4.85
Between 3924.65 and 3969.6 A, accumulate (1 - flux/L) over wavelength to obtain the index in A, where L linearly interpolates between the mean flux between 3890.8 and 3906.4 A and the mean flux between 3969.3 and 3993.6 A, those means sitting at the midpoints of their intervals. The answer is 2.98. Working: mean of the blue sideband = 4.21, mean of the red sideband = 4.46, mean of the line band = 4.07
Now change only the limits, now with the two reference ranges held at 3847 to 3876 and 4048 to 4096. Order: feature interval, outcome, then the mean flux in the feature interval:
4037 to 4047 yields -1.1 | 5.62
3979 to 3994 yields -0.6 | 5.14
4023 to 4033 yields -0.6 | 5.37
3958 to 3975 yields 5.3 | 3.37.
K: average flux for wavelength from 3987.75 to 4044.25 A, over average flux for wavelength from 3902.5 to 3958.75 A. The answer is 1.2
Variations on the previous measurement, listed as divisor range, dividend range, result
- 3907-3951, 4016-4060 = 1.25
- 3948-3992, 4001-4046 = 1.27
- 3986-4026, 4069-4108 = 0.88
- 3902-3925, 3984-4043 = 1.14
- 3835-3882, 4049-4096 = 1.19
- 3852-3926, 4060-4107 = 1.10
